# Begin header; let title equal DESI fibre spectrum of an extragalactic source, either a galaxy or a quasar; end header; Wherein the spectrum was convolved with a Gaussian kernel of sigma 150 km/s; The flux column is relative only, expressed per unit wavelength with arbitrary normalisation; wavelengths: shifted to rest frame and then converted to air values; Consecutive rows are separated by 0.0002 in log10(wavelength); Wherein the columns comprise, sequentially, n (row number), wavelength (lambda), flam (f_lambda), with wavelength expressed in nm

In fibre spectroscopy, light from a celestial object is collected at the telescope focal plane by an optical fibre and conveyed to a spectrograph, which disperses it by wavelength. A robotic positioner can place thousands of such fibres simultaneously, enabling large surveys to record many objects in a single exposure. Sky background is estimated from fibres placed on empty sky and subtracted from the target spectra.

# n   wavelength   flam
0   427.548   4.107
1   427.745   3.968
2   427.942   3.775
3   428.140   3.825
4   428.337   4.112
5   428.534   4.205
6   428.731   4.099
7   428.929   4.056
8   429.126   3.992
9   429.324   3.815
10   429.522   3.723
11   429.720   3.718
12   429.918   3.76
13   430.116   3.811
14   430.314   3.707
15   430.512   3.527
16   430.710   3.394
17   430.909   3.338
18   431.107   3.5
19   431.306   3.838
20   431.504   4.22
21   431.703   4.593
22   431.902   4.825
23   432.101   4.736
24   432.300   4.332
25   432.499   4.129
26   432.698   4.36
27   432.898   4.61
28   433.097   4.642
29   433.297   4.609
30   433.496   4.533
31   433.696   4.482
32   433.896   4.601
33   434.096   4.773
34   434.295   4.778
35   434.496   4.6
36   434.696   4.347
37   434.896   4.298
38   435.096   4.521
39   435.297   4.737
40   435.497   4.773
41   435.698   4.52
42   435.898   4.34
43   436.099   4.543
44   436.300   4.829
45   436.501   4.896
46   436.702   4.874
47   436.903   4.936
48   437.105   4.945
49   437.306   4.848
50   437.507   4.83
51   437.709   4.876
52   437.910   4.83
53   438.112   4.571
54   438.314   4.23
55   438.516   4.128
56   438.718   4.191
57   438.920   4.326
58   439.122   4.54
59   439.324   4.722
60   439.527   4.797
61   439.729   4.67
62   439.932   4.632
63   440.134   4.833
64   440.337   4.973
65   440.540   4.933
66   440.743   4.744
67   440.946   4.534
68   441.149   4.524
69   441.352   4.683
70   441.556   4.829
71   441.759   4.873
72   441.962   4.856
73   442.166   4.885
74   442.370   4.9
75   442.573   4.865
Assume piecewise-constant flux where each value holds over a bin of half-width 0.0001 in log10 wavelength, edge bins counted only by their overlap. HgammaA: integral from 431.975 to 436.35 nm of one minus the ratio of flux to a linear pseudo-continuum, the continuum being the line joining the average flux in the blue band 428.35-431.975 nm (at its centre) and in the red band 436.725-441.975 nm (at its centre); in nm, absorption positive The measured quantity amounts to -0.321 nm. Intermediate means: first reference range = 3.89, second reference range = 4.69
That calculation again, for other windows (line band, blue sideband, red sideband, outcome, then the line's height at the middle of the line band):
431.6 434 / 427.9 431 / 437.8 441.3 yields -0.28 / 4.07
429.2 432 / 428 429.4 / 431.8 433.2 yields 0.28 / 4.26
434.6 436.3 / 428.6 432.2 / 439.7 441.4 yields -0.08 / 4.33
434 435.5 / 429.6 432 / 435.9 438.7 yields -0.08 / 4.36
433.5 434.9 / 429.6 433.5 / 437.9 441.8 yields -0.10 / 4.26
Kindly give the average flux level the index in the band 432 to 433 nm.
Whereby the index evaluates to 4.43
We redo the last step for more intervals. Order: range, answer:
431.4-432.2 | 4.59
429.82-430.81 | 3.64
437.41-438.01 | 4.85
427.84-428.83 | 4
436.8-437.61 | 4.89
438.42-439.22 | 4.3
